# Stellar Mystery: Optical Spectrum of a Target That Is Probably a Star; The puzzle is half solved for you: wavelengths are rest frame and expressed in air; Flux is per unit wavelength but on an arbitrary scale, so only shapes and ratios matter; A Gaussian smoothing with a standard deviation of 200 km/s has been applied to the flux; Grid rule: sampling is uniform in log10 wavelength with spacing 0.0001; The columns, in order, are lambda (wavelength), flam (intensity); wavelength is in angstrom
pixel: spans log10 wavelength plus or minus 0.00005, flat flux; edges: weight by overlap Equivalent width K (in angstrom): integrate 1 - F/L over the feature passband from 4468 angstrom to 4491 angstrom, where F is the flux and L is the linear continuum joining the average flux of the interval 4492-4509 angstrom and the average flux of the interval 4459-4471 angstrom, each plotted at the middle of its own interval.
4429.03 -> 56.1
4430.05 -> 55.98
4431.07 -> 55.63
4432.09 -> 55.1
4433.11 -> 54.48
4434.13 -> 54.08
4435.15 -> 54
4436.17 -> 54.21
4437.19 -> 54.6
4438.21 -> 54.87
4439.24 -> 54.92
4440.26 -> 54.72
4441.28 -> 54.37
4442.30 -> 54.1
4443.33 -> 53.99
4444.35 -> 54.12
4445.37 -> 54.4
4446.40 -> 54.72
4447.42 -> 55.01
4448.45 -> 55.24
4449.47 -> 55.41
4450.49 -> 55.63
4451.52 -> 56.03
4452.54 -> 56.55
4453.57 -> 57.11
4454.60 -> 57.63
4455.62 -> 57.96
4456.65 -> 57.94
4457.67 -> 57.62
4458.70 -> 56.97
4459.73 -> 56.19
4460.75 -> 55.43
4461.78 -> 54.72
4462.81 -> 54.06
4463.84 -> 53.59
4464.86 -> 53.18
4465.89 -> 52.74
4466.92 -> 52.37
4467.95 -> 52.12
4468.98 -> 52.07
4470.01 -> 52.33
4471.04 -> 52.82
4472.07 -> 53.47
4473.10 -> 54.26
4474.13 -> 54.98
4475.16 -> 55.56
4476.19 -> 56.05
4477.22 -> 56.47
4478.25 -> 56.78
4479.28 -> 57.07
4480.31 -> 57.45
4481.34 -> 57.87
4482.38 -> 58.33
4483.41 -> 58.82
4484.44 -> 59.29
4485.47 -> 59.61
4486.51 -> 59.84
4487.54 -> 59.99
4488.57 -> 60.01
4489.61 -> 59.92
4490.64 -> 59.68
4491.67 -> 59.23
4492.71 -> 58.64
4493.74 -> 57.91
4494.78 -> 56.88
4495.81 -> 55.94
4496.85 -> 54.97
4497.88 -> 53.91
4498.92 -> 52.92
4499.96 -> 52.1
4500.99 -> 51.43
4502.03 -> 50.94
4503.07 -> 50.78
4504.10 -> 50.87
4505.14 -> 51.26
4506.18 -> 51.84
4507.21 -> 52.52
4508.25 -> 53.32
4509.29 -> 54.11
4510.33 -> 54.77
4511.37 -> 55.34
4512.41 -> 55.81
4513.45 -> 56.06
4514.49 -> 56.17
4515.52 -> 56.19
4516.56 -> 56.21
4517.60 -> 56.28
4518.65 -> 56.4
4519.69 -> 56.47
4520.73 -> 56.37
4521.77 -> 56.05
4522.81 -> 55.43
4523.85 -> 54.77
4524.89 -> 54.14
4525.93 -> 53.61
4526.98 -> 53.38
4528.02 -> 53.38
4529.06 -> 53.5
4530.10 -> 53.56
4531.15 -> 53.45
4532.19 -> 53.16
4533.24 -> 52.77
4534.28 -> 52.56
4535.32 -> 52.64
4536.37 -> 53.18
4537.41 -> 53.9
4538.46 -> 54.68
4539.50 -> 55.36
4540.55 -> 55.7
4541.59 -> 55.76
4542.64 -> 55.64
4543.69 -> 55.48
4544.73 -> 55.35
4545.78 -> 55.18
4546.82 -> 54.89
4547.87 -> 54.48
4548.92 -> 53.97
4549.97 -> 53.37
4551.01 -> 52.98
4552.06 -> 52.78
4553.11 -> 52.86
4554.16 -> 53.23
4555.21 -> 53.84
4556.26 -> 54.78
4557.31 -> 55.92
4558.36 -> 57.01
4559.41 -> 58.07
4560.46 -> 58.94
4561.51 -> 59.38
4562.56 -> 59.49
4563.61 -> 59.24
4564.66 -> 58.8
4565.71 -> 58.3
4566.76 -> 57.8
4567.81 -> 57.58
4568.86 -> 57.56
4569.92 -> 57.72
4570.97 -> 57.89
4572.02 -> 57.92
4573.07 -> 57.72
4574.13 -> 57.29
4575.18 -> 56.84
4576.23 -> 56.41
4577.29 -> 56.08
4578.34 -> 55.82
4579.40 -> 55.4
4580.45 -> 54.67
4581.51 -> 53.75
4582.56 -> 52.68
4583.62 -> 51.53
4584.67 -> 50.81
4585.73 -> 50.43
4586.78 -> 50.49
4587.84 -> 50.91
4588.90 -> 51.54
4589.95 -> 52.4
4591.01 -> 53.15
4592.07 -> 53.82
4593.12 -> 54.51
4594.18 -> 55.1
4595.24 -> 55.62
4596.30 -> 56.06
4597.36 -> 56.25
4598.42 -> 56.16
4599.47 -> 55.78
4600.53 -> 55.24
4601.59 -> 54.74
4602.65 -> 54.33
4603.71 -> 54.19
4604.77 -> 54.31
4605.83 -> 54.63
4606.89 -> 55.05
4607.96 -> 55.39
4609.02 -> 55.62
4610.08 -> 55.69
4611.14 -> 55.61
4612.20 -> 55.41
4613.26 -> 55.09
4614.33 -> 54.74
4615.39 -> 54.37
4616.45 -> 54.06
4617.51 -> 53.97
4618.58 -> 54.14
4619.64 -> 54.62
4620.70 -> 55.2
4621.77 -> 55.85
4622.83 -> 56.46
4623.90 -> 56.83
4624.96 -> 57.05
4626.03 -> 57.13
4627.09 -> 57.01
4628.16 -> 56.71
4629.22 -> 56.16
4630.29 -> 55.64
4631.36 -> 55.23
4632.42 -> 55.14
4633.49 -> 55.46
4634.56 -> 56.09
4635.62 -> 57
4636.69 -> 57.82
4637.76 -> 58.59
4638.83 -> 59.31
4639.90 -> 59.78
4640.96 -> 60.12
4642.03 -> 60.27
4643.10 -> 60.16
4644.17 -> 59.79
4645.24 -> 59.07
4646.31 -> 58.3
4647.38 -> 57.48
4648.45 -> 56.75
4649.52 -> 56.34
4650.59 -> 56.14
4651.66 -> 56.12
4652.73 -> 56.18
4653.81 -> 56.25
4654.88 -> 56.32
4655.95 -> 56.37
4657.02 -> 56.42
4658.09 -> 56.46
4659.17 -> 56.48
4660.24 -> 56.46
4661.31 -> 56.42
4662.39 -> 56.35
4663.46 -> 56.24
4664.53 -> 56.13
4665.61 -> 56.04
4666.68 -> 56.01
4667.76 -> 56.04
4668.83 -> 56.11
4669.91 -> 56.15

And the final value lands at -1.40 angstrom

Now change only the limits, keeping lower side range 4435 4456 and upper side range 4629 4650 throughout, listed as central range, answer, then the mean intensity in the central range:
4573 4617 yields 2.07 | 54.5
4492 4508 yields 0.67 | 53.6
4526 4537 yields 0.62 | 53.2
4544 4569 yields 0.27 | 56.1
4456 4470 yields 0.24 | 54.5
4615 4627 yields 0.42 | 55.5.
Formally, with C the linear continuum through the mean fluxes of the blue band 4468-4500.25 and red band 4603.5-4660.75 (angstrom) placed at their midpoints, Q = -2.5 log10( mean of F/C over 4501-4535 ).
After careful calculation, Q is 0.05 mag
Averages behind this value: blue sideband 56.6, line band 54.1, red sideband 56.4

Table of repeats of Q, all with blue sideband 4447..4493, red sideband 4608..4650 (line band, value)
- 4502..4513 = 0.068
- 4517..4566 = 0.027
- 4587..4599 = 0.050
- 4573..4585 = 0.033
